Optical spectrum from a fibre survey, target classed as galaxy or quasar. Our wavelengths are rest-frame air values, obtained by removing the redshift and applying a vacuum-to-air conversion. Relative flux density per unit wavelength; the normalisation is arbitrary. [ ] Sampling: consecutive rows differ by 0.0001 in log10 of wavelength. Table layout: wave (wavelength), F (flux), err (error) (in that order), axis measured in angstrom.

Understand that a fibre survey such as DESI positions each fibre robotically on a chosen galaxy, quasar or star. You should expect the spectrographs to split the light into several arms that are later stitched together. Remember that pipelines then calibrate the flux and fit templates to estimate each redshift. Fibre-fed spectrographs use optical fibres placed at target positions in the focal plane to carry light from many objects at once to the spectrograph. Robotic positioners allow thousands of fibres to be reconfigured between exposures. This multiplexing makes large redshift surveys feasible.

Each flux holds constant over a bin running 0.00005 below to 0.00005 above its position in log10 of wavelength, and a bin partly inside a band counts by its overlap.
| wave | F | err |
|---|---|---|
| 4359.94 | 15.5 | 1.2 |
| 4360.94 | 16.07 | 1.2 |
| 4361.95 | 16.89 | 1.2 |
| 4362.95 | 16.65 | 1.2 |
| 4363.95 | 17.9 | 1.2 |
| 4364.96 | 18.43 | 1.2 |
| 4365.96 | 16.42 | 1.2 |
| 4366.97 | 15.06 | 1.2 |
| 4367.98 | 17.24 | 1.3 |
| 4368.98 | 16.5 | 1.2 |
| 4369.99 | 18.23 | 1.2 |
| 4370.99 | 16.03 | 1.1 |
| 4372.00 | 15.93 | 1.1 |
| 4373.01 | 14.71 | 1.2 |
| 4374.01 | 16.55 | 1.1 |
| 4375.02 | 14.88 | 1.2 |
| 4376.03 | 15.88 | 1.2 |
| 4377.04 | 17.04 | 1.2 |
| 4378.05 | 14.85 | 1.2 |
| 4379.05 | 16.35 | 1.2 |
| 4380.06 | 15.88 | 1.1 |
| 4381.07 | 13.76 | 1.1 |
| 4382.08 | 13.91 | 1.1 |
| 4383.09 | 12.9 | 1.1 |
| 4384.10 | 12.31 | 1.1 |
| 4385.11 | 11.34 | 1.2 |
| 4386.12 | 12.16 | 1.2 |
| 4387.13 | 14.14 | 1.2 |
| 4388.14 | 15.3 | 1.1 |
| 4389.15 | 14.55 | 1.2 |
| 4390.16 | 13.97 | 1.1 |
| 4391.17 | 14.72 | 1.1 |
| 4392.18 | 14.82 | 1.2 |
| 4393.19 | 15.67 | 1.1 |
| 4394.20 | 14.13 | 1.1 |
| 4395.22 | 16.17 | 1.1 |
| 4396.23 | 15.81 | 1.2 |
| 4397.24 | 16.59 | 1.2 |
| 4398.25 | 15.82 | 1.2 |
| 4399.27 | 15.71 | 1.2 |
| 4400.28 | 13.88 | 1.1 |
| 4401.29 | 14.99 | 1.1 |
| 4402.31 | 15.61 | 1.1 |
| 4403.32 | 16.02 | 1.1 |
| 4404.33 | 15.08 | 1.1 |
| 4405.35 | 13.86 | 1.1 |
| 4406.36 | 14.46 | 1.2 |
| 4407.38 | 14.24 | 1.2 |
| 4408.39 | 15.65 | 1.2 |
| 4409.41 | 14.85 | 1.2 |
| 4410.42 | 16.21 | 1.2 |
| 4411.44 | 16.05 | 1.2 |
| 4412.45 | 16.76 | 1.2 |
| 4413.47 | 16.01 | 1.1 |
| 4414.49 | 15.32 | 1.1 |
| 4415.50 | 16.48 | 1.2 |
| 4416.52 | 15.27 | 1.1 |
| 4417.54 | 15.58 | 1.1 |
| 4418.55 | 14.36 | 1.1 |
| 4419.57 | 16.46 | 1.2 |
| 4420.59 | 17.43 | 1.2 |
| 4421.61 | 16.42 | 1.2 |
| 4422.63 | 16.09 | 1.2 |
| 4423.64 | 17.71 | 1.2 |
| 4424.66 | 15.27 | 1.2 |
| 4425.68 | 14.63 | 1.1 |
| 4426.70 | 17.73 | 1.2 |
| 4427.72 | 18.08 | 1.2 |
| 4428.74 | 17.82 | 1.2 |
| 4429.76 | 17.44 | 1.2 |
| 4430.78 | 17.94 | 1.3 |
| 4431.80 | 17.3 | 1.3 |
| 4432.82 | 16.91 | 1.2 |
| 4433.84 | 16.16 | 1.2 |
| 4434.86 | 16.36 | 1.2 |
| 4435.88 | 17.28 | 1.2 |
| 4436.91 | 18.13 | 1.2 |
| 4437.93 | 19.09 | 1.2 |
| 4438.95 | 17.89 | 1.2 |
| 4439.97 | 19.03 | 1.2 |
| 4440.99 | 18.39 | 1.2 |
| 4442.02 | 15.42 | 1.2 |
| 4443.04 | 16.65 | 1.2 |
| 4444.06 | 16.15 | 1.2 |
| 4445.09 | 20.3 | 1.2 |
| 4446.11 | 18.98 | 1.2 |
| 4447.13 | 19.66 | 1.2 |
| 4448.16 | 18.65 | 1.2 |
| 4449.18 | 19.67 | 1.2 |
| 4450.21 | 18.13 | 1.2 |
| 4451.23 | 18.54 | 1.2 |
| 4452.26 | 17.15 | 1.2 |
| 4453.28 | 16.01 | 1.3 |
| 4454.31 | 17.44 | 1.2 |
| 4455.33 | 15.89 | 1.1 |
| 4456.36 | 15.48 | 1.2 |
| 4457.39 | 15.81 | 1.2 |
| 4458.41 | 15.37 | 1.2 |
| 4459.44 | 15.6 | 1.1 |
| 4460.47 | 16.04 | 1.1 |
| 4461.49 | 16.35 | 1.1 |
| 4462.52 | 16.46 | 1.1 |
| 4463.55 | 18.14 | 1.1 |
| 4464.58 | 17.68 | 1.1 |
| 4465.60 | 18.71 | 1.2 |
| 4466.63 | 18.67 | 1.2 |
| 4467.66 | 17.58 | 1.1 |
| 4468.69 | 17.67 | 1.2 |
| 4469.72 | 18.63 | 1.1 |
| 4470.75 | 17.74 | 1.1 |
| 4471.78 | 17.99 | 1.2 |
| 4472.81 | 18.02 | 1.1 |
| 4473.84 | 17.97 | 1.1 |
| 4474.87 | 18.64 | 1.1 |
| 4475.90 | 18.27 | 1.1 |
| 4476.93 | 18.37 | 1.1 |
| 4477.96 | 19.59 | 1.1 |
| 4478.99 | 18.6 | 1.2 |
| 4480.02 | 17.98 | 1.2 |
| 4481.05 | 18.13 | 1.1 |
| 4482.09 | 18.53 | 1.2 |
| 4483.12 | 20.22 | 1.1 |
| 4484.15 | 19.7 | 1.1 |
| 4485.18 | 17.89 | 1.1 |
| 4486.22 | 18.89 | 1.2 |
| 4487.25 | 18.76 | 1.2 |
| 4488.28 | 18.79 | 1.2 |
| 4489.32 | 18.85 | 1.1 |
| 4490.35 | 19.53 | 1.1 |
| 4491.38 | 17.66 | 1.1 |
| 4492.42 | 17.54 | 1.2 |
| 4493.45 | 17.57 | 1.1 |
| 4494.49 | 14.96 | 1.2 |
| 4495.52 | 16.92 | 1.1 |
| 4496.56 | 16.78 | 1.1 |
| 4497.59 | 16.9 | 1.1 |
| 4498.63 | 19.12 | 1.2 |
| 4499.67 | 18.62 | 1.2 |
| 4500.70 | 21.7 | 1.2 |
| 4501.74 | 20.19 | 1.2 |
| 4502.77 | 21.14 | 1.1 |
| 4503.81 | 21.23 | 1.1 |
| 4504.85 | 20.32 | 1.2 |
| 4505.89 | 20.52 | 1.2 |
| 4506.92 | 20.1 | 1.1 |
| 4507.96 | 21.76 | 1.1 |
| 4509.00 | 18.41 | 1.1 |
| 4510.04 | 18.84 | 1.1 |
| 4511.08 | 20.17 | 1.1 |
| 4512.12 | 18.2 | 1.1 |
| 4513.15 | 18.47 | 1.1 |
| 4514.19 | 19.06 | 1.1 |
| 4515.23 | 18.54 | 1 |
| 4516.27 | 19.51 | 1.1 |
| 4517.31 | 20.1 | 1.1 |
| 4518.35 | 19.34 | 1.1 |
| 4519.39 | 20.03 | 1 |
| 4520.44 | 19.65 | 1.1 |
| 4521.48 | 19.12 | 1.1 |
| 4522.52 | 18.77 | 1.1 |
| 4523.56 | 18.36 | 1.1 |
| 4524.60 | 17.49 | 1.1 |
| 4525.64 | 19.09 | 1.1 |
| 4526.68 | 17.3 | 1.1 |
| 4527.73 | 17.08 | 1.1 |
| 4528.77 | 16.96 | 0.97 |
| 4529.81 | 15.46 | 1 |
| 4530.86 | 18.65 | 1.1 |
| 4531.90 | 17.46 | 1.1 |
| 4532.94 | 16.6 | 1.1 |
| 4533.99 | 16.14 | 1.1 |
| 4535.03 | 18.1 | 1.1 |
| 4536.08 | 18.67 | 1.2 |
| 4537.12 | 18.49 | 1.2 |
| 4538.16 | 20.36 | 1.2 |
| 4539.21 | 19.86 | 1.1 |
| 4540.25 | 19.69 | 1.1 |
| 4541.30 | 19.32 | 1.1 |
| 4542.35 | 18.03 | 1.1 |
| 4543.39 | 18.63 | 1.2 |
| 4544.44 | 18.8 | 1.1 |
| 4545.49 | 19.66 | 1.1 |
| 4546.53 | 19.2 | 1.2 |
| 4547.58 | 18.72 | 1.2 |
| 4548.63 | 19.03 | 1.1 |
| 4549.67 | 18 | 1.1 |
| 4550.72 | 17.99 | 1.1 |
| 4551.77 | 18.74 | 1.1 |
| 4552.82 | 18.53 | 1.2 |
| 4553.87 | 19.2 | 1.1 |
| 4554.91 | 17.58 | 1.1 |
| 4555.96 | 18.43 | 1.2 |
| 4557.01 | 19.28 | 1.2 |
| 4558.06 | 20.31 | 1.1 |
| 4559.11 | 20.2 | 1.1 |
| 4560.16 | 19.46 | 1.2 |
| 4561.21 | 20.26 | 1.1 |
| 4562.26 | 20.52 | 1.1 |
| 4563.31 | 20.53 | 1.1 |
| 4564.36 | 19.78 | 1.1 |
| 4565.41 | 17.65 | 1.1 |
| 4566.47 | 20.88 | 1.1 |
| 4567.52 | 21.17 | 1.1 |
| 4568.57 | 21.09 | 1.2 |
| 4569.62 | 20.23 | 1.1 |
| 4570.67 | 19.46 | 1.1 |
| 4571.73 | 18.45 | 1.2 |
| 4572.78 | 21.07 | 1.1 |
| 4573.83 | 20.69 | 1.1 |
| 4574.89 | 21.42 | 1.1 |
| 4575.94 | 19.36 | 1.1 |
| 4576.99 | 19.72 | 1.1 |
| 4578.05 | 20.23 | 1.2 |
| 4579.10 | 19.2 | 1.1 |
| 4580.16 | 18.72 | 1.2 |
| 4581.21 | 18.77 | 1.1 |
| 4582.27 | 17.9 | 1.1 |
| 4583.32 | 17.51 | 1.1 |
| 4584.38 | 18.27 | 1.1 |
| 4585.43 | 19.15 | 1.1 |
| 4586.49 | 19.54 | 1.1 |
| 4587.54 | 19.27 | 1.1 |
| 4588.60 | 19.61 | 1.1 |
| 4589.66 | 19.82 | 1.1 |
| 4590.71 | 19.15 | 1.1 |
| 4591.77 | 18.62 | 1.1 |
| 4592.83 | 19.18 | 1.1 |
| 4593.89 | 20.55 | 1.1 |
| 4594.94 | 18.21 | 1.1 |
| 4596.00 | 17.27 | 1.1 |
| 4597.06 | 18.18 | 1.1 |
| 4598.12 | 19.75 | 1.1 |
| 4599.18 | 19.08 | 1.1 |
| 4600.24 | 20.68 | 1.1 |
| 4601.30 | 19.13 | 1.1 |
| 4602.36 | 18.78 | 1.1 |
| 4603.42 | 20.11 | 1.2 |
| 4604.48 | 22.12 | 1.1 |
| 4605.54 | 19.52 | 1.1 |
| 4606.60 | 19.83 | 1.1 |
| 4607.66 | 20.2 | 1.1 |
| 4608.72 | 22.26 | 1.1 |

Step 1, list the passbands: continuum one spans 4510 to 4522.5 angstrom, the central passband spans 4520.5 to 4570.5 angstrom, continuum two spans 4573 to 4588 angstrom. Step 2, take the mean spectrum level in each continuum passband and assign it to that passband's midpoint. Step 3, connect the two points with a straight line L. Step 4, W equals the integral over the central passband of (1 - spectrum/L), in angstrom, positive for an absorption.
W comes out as 1.1 angstrom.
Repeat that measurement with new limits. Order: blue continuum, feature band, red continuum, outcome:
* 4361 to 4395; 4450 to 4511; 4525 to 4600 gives -3.0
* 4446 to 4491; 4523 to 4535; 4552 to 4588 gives 1.0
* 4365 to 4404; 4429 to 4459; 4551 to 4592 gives -1.7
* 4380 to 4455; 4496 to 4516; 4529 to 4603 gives -1.8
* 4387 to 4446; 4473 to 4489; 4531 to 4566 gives -1.1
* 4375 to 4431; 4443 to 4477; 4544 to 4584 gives -1.6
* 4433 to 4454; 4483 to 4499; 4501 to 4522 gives 0.9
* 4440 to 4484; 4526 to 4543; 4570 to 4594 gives 0.6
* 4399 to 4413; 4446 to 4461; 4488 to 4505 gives -0.1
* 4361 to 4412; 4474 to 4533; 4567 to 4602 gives -3.3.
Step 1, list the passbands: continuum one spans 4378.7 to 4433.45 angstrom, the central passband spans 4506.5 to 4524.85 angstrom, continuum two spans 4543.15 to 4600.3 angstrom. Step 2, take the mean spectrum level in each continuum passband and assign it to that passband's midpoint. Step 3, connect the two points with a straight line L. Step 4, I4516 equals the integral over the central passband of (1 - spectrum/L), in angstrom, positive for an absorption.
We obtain -1.26 angstrom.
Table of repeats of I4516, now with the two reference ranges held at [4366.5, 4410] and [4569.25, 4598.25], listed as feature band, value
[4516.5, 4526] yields -0.6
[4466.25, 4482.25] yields -1.3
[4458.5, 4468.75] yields -0.3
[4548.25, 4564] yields -0.5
